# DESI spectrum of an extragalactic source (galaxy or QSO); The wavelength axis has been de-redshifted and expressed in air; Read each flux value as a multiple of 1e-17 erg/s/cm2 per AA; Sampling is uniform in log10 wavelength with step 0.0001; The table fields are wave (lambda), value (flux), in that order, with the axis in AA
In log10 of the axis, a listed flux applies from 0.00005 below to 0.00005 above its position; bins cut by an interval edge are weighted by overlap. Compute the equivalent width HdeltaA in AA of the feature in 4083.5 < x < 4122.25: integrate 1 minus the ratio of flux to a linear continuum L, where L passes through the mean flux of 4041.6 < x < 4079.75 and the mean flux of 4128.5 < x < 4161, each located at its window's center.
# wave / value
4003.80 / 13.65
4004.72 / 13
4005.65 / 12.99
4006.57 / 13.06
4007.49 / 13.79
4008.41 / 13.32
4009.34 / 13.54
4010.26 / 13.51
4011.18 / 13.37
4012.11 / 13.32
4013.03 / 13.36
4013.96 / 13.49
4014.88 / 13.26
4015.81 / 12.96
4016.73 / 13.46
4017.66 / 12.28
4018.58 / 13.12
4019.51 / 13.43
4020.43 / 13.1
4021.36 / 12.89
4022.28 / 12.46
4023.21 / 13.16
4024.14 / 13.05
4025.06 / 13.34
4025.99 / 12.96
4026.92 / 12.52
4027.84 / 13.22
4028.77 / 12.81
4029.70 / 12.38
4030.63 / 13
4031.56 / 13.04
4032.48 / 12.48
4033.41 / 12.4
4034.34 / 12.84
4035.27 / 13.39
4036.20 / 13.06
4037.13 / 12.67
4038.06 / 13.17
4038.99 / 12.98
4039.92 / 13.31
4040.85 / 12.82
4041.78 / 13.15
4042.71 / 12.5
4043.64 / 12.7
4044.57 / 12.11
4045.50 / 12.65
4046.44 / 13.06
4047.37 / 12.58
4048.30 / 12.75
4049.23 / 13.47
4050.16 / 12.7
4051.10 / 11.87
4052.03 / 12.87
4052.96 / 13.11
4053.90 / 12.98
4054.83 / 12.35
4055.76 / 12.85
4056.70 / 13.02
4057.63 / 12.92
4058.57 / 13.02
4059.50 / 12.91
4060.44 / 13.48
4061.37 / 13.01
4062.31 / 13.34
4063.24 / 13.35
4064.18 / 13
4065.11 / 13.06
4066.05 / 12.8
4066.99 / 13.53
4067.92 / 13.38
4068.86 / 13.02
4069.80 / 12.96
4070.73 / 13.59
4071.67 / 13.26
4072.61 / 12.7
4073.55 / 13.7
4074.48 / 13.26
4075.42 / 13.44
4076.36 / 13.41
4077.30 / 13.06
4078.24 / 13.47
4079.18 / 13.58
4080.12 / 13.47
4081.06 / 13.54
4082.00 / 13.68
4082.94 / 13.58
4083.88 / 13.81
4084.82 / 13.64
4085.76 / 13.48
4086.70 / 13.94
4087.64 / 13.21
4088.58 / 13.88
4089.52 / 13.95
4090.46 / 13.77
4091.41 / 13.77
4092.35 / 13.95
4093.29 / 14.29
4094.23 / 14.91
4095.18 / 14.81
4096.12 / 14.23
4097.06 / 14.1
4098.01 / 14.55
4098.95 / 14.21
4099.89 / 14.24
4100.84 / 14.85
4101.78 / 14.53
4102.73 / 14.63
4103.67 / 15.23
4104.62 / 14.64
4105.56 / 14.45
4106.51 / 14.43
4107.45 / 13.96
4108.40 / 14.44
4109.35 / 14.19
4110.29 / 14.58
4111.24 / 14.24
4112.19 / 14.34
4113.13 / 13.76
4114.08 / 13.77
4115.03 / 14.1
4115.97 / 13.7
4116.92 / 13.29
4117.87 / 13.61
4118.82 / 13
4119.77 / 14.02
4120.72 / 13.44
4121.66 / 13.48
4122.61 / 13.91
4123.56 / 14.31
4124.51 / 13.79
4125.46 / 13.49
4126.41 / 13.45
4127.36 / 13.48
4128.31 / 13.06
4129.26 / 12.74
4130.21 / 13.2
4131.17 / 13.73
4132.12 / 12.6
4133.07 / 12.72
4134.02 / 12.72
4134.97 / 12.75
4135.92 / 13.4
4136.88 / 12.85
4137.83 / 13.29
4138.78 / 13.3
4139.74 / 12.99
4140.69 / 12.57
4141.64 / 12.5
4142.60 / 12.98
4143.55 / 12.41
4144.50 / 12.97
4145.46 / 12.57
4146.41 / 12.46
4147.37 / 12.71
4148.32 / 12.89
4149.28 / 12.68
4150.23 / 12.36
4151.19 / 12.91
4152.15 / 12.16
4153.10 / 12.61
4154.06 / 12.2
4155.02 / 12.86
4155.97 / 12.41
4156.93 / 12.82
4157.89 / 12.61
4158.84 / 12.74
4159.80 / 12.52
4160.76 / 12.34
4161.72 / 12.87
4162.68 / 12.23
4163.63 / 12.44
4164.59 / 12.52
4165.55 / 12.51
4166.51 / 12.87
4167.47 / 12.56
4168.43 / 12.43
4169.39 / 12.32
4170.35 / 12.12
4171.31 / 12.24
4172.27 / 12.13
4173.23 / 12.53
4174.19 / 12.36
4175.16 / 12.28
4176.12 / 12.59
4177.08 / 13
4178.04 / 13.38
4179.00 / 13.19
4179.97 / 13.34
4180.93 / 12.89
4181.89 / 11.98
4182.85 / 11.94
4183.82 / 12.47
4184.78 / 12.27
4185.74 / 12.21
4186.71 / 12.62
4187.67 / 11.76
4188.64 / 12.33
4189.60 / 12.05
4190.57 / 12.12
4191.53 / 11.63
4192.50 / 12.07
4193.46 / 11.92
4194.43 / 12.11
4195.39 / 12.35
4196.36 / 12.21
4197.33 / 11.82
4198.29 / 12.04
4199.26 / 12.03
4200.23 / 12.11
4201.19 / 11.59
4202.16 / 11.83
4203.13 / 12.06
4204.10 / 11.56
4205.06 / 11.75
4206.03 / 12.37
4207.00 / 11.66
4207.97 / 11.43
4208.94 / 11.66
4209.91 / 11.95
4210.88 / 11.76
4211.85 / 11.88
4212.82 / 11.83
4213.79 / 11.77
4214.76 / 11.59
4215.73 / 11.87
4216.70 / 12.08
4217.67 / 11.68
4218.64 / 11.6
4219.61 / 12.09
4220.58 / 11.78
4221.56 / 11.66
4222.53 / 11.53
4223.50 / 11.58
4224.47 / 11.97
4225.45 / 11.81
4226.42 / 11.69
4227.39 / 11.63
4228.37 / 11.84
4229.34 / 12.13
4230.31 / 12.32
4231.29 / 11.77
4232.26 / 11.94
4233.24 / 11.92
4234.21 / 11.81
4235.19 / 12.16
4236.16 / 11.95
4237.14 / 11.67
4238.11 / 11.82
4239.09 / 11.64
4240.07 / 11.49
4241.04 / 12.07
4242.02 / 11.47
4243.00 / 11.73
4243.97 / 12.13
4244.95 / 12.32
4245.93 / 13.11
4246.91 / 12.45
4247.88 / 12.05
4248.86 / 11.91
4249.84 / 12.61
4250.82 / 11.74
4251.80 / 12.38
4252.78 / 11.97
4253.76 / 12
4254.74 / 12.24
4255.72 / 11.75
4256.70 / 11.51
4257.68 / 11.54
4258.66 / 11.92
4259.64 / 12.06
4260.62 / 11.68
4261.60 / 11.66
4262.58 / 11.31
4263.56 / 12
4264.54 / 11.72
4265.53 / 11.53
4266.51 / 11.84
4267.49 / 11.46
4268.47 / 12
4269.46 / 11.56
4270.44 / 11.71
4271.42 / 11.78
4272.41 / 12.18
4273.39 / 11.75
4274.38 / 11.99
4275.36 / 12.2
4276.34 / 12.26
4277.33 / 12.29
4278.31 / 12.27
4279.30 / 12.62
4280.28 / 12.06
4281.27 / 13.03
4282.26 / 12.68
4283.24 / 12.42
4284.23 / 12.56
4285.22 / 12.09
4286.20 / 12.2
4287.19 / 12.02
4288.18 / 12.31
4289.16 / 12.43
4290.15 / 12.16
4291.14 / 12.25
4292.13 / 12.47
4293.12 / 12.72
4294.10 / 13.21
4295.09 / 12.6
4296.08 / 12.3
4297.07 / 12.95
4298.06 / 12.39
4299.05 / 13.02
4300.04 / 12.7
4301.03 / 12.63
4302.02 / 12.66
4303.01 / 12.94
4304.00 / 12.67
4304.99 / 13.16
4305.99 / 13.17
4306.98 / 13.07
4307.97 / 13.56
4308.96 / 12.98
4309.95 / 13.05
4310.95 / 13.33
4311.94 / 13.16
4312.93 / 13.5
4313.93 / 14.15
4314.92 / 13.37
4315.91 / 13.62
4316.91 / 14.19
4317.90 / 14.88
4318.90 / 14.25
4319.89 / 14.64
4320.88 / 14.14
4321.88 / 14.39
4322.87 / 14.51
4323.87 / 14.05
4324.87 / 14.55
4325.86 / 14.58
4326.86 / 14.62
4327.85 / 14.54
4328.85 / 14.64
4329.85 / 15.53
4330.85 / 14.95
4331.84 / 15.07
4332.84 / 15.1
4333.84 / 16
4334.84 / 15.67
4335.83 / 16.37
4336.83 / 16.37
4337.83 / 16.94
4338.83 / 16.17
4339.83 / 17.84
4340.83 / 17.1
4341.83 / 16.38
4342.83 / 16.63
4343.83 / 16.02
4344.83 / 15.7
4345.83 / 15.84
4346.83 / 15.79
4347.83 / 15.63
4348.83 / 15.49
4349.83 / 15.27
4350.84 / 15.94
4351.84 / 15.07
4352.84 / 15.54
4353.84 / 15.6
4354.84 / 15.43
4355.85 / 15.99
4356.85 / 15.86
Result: -3.6 AA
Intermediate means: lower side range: 13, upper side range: 12.8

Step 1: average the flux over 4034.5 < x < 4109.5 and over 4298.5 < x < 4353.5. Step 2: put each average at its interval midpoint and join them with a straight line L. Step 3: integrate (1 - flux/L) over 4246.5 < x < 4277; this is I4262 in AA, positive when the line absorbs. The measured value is 5.3 AA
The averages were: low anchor 13.5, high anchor 14.7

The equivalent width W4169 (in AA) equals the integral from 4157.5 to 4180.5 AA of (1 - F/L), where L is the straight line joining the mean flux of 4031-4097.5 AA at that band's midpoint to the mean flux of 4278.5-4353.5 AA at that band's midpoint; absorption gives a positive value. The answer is 1.7 AA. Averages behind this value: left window 13.2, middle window 12.6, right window 14.1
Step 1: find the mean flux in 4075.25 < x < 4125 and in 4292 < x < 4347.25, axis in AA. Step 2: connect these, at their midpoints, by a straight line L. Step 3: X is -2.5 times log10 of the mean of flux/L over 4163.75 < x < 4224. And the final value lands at 0.17 mag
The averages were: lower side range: 14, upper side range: 14.4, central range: 12.1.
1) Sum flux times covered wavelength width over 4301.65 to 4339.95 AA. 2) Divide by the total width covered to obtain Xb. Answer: 14.4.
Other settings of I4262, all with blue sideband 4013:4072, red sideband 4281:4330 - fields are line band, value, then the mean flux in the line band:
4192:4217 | 2.4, 11.9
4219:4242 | 2.4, 11.8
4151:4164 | 0.6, 12.5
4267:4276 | 0.9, 11.9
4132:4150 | 0.4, 12.8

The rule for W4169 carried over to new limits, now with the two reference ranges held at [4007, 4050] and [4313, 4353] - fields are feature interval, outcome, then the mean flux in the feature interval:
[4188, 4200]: 1.8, 12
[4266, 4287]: 3.8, 12.1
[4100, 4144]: 0.2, 13.6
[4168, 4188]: 2.3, 12.5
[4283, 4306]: 3.7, 12.6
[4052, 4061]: 0.2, 13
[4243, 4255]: 2.0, 12.2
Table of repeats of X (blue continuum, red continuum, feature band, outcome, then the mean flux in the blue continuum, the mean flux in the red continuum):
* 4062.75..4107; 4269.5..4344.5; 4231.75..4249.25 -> 0.15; 13.8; 13.7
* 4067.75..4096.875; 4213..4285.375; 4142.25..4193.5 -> 0.02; 13.6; 12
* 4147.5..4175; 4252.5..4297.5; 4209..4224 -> 0.05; 12.5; 12.1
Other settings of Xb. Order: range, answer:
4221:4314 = 12.2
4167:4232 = 12.1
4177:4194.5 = 12.4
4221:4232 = 11.8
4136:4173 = 12.6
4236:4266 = 11.9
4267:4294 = 12.2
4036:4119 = 13.5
